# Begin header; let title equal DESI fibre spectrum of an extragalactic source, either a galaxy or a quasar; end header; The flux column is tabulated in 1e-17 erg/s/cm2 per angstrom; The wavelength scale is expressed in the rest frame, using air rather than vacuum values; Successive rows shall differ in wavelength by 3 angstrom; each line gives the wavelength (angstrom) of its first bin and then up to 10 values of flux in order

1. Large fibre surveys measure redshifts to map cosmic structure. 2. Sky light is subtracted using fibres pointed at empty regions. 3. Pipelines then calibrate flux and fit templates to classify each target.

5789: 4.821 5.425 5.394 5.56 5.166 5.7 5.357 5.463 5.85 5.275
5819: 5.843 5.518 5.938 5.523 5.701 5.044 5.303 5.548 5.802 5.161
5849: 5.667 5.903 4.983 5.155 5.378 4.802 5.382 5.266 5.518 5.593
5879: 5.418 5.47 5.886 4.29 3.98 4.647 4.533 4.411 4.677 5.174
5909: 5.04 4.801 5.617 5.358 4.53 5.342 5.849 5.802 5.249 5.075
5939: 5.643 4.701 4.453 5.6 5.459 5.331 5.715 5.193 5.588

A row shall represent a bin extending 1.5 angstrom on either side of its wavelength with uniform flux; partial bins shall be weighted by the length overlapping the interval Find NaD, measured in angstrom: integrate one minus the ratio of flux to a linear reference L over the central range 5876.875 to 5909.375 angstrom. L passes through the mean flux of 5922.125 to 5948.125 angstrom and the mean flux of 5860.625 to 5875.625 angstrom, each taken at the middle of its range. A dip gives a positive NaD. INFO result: 2.5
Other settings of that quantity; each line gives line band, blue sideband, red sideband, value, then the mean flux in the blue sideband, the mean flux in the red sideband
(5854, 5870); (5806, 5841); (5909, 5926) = 0.6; 5.53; 5.14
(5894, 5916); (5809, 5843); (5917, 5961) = 2.1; 5.56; 5.29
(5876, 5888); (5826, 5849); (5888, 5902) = -2.1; 5.47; 4.39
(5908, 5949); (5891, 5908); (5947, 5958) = -0.9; 4.64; 5.51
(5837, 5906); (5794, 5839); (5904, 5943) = 2.8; 5.51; 5.24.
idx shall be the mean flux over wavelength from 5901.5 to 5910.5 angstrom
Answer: 4.96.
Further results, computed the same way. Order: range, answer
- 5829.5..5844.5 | 5.48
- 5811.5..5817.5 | 5.56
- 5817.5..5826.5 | 5.77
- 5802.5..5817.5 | 5.53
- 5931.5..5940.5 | 5.32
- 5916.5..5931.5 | 5.38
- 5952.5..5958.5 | 5.52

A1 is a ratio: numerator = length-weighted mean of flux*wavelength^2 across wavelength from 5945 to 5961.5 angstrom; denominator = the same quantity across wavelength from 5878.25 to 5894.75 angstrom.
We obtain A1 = 1.1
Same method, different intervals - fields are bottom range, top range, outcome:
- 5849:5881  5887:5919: 0.90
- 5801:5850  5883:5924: 0.90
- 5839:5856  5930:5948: 0.96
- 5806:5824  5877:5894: 0.92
